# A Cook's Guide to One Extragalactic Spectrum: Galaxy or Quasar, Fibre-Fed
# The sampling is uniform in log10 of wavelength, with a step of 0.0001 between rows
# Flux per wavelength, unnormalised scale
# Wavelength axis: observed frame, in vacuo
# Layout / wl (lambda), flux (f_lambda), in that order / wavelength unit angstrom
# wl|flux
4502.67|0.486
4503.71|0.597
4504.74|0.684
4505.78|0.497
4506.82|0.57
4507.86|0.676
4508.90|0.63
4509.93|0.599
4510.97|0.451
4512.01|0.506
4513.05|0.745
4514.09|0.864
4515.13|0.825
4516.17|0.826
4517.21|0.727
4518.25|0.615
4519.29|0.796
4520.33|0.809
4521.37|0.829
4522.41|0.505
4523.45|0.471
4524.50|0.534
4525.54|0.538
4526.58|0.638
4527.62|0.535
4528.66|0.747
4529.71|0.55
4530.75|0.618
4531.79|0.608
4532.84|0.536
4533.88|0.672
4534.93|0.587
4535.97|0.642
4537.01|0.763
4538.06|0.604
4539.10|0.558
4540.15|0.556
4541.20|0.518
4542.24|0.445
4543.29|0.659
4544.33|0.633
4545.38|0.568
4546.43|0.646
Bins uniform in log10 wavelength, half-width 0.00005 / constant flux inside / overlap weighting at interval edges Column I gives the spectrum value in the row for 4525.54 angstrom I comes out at 0.538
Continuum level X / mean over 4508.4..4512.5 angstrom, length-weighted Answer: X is 0.547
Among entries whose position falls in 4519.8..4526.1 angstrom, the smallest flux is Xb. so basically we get 0.471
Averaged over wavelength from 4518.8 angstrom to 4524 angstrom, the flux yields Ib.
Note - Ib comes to 0.68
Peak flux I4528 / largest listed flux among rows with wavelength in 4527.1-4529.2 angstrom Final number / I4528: 0.747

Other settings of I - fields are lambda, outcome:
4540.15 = 0.556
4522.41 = 0.505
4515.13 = 0.825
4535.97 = 0.642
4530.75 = 0.618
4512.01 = 0.506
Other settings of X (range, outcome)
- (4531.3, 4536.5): 0.609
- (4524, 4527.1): 0.571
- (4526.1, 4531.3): 0.618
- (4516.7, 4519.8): 0.713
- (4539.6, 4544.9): 0.562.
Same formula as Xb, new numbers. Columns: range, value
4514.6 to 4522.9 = 0.505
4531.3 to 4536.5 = 0.536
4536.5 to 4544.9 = 0.445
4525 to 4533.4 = 0.535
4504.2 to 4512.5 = 0.451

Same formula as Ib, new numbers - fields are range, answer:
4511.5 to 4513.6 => 0.629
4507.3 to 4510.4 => 0.636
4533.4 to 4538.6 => 0.653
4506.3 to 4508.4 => 0.622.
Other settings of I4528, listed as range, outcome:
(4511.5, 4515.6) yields 0.864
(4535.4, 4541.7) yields 0.763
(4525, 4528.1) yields 0.638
